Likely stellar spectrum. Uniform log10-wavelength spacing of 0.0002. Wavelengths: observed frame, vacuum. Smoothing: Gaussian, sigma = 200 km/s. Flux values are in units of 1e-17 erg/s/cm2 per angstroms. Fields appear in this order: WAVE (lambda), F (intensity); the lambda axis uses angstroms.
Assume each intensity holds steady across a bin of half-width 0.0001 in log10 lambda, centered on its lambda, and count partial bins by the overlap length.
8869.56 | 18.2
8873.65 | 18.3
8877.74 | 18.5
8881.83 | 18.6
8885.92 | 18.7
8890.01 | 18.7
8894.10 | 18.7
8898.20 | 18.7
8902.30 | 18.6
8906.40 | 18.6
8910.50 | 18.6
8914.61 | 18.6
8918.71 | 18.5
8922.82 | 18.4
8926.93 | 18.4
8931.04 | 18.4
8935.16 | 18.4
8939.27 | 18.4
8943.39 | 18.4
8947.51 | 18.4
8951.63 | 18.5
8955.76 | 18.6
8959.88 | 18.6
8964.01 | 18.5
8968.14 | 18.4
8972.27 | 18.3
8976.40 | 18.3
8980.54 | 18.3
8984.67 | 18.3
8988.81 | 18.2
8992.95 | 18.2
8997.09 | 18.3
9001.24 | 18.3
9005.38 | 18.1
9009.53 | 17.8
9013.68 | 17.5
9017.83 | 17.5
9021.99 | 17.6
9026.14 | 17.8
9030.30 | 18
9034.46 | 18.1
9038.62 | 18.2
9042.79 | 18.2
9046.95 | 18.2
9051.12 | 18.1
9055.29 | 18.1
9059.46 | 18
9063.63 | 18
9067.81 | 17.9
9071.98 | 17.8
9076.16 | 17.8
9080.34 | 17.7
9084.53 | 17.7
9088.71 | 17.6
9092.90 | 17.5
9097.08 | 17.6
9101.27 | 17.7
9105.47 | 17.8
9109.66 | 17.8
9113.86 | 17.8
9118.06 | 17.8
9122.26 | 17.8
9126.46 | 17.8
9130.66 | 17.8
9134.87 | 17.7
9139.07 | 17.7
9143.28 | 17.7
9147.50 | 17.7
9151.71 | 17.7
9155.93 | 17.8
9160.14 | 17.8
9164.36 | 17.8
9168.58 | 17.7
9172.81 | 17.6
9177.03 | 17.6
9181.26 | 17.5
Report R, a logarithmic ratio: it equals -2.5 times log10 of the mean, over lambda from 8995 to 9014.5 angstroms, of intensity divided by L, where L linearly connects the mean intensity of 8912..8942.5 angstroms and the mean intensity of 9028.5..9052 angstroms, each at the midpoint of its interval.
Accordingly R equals 0.01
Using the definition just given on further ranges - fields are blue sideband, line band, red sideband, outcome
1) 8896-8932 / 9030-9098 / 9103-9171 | 0.01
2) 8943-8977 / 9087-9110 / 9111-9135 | 0.01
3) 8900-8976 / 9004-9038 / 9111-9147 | 0.02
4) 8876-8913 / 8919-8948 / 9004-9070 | 0.00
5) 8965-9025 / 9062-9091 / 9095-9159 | 0.01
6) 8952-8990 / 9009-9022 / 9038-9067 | 0.04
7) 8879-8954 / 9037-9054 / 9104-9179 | -0.01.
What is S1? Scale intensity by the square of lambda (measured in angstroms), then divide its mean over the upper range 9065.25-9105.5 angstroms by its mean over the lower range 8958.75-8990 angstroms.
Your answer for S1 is 0.99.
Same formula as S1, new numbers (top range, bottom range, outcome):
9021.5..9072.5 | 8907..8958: 1.00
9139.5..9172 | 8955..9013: 1.01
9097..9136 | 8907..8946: 1.00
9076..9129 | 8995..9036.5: 1.01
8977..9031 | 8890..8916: 0.99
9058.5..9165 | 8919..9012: 1.00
